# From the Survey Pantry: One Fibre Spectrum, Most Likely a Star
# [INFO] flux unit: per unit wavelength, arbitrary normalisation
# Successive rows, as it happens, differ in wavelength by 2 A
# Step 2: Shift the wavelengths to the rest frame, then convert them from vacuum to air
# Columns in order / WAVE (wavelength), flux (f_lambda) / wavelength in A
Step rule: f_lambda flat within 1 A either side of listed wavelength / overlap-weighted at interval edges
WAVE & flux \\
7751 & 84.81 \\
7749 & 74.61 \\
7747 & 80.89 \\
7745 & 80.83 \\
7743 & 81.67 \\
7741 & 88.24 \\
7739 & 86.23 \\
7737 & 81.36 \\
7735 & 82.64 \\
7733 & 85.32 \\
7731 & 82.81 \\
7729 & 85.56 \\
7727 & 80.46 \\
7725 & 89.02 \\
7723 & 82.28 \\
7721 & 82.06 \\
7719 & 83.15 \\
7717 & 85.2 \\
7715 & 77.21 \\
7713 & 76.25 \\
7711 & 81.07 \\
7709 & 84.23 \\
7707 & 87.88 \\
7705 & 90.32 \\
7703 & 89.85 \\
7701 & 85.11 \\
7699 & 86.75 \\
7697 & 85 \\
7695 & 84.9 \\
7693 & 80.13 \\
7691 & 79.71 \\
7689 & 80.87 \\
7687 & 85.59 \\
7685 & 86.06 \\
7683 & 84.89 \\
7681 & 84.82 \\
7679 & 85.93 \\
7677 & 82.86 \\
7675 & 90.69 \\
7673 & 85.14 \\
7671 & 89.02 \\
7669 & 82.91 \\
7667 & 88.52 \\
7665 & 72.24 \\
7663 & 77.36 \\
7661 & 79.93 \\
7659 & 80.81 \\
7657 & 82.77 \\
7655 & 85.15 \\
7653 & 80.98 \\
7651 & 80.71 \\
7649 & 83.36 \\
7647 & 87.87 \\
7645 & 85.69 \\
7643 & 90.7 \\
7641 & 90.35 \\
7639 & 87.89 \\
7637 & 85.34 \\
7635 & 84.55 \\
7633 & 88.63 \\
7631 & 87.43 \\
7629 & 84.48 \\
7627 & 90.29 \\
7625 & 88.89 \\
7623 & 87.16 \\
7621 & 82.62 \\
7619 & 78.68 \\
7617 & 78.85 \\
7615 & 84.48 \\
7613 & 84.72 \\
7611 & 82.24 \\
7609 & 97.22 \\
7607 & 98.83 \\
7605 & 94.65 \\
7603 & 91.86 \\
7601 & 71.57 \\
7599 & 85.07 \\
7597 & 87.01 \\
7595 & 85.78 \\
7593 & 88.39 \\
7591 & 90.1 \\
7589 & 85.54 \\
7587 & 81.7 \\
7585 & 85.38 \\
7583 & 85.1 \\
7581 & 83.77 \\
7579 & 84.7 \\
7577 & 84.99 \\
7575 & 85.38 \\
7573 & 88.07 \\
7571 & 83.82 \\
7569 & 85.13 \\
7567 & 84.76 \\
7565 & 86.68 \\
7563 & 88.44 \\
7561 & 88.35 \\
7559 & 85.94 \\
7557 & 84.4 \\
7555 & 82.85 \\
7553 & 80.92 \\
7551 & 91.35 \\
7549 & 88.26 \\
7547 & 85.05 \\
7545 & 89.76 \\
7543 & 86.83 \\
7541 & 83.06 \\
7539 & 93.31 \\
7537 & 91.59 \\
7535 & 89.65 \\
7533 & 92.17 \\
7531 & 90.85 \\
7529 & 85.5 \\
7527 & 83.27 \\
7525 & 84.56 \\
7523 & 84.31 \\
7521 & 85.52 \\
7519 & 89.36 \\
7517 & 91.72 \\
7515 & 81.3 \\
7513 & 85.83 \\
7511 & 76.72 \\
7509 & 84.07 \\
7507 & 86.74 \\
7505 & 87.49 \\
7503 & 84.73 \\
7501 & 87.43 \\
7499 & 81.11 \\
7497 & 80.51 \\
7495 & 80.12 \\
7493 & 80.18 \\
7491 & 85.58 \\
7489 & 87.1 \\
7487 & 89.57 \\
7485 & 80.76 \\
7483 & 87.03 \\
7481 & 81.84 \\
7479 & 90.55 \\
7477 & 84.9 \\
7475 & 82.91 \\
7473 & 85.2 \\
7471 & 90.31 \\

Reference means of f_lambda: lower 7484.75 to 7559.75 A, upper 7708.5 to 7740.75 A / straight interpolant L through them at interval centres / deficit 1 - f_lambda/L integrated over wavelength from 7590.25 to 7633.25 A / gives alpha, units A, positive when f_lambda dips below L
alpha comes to -1.1 A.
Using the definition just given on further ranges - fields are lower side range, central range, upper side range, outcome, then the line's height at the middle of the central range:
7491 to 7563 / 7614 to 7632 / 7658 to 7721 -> 0.0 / 84.6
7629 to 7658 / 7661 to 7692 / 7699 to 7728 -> 0.5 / 84.9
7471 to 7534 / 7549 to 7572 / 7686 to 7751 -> -0.3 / 84.7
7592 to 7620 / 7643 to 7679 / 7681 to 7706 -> 0.8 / 85.5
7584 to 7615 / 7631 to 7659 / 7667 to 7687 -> 0.3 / 86.5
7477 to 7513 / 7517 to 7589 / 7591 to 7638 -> -0.9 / 85.4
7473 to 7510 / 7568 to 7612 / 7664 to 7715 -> -1.1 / 84.4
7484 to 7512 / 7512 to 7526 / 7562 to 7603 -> -0.3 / 84.1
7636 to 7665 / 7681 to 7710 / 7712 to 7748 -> -0.6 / 83.3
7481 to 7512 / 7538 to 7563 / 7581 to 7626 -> -0.5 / 85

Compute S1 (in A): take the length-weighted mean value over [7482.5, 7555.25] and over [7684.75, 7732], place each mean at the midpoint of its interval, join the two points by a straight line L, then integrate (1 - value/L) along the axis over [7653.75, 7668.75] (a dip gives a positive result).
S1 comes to 0.57 A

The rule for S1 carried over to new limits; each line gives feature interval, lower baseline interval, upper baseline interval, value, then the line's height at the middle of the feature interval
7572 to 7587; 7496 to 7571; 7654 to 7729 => 0.06 A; 85.5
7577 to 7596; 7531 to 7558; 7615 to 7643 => 0.28 A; 86.8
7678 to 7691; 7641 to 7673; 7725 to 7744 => -0.10 A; 83.7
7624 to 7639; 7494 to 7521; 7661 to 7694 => -0.62 A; 83.7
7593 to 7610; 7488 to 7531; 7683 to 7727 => -0.95 A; 84.3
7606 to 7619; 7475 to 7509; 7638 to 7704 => -0.39 A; 84.5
